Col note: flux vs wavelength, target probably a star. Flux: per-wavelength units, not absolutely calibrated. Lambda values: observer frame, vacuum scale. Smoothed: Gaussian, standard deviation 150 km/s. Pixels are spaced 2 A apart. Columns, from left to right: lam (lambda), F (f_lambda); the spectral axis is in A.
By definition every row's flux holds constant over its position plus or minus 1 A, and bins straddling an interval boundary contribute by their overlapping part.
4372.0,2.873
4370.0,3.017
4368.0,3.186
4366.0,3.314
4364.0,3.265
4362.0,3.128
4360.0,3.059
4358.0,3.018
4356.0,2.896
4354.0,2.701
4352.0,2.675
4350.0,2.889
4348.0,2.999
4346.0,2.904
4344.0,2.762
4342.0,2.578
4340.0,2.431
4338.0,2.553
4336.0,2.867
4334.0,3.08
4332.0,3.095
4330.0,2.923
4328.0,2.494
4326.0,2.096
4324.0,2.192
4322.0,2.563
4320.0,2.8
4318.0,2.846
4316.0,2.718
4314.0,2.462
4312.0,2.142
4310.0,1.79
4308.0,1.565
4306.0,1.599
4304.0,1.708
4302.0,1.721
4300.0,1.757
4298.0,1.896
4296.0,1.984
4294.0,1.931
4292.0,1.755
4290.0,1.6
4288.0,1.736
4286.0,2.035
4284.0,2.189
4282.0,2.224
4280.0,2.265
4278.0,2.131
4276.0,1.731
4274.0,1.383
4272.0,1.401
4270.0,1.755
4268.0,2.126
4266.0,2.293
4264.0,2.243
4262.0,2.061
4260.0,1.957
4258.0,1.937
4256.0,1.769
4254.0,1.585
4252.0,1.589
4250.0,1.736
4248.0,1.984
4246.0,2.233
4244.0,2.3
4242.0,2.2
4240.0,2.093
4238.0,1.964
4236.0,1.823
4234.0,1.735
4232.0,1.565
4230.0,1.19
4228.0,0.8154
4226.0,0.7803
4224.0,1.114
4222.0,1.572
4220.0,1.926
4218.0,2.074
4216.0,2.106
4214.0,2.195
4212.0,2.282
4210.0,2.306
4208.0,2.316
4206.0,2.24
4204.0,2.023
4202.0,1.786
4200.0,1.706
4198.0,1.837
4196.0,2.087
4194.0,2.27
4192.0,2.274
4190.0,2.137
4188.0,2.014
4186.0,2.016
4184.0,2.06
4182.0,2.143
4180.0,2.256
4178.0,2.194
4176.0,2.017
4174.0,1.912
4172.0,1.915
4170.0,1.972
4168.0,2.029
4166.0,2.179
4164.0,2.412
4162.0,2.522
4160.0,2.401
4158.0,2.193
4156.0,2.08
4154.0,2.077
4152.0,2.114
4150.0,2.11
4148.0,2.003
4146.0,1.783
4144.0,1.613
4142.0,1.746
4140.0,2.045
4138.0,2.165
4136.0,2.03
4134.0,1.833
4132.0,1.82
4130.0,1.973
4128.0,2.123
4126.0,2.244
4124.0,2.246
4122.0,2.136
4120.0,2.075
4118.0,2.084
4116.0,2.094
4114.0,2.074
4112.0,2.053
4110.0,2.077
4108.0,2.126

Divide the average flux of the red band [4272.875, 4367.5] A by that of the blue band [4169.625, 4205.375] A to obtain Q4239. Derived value 1.18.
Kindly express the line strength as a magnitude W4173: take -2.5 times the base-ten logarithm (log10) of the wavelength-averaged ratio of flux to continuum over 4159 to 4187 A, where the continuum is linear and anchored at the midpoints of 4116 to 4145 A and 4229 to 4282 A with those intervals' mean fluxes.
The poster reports -0.09 mag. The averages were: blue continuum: 2.01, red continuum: 1.89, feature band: 2.14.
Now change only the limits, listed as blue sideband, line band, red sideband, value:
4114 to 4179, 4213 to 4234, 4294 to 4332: 0.348 mag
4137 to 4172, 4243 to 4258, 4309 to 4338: 0.242 mag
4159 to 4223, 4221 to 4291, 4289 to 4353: 0.231 mag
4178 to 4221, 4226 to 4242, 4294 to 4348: 0.346 mag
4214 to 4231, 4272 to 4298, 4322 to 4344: 0.131 mag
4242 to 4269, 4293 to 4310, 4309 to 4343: 0.313 mag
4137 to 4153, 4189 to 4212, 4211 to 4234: -0.226 mag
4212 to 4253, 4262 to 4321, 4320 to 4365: 0.158 mag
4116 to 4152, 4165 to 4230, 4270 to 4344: 0.067 mag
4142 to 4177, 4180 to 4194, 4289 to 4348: -0.009 mag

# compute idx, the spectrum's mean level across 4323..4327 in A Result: 2.14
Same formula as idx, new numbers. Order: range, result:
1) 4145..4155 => 2.02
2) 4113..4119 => 2.08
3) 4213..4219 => 2.12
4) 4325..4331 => 2.5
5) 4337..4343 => 2.52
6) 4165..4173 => 2.02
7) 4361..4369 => 3.22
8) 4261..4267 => 2.2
